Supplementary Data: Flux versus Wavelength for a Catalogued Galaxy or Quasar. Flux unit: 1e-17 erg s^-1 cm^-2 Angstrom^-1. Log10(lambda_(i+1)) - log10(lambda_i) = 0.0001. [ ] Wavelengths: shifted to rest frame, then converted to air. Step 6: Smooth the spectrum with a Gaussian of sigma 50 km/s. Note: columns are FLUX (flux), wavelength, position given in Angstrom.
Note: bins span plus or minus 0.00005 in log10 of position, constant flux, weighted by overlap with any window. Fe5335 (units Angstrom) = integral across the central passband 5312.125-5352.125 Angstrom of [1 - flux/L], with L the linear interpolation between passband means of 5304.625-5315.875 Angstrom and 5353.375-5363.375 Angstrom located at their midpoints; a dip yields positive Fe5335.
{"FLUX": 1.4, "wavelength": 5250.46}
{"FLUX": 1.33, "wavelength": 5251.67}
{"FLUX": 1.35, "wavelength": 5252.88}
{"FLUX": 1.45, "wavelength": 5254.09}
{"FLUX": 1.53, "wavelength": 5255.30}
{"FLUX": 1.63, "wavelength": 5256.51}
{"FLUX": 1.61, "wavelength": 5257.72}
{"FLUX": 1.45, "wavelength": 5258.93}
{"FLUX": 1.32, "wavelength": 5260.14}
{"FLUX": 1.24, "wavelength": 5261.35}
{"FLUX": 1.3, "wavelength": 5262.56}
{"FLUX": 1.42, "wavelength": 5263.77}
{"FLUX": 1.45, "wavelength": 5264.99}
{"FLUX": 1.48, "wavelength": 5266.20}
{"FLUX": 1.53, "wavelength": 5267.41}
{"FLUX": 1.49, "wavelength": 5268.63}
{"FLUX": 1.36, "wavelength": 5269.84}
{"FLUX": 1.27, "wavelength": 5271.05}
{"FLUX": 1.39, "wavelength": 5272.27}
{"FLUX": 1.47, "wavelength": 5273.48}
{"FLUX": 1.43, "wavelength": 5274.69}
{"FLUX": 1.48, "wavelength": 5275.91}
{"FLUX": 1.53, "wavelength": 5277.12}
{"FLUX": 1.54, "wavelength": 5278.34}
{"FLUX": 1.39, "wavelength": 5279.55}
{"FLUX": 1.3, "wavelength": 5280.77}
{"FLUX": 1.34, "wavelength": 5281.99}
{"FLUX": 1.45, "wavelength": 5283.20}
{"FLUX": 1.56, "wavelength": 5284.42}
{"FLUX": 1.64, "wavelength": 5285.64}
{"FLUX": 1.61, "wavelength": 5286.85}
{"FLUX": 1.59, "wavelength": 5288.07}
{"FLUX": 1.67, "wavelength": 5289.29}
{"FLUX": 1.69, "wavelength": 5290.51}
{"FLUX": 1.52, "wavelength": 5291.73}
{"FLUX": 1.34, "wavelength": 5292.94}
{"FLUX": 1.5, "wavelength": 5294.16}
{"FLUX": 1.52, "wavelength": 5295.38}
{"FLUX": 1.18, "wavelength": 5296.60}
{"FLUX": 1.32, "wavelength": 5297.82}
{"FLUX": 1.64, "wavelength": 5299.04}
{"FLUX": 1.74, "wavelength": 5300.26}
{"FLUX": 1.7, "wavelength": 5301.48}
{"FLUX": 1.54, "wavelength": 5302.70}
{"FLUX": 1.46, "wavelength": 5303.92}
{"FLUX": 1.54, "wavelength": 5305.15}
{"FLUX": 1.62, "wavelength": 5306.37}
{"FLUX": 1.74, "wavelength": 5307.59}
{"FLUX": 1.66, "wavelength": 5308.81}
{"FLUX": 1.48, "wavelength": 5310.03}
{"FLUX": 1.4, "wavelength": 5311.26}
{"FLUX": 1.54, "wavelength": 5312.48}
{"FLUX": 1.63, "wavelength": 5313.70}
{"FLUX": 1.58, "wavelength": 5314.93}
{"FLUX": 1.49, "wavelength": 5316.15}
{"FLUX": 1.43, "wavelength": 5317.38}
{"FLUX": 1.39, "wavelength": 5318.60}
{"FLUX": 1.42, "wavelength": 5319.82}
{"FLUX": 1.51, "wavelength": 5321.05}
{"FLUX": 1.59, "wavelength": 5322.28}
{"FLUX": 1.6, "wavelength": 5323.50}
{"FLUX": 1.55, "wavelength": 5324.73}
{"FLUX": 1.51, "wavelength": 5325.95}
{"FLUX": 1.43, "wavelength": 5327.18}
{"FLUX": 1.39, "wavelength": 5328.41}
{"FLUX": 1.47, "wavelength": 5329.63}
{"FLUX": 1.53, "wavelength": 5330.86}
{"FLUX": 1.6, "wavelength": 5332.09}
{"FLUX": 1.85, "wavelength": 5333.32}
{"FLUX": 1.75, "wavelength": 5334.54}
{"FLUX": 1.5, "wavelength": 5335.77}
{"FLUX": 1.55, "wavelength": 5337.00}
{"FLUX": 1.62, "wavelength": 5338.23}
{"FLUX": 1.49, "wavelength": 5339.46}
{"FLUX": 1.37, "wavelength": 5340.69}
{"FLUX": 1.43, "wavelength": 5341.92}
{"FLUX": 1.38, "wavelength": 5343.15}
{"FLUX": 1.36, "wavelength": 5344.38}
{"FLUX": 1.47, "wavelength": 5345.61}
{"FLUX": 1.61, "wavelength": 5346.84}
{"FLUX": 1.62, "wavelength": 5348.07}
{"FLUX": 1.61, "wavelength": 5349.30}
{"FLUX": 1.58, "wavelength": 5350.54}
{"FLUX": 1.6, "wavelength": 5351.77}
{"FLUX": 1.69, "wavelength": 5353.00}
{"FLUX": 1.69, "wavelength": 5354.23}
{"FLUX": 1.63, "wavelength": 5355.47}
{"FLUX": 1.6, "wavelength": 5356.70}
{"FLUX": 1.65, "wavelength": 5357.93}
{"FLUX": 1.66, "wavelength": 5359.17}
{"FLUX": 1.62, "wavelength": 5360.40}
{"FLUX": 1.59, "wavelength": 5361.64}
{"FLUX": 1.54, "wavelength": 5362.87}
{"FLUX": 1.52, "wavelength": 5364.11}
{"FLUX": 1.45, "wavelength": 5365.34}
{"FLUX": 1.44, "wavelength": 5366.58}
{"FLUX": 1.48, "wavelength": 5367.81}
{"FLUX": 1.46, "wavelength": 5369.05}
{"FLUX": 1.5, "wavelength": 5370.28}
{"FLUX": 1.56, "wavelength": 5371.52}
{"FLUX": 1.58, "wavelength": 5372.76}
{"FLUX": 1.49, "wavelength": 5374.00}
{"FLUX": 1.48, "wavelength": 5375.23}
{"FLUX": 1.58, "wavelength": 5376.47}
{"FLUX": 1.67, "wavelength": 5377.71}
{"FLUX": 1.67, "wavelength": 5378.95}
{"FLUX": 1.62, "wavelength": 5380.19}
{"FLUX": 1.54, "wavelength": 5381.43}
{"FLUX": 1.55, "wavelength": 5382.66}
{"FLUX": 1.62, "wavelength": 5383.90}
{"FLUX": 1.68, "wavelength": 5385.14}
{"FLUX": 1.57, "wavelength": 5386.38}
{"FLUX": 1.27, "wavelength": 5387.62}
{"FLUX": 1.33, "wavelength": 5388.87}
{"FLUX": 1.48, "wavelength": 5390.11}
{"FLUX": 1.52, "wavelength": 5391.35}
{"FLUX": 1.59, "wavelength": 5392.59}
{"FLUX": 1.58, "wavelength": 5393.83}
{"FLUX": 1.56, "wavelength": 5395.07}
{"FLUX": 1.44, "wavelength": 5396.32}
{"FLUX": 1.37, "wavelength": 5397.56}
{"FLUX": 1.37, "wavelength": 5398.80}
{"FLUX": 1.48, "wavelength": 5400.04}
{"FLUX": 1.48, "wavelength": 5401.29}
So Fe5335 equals 1.7 Angstrom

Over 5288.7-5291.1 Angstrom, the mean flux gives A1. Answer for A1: 1.68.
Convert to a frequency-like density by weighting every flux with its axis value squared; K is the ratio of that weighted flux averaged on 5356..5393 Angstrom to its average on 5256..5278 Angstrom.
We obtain 1.1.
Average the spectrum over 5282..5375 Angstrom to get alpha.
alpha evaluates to 1.54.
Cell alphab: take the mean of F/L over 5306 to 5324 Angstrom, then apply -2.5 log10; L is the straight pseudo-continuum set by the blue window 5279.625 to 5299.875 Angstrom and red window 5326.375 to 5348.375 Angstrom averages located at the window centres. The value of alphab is -0.02 mag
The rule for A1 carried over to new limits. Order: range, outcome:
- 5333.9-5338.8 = 1.61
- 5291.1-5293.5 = 1.44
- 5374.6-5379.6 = 1.6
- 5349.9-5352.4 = 1.59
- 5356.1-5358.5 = 1.63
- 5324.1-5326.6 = 1.53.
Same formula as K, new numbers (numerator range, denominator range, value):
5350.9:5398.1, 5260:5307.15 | 1.08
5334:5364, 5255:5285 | 1.12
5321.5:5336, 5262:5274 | 1.13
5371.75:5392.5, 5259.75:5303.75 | 1.09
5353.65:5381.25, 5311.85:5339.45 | 1.03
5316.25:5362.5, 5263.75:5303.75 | 1.06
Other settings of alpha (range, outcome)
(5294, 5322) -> 1.52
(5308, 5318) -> 1.53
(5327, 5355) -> 1.55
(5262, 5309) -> 1.5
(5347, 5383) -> 1.58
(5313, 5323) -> 1.51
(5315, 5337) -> 1.53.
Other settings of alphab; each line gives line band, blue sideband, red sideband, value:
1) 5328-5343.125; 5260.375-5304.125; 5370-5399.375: -0.03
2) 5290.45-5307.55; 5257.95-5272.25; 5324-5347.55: -0.05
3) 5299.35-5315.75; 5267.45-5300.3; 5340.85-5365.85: -0.06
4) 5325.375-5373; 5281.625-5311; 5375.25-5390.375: 0.00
